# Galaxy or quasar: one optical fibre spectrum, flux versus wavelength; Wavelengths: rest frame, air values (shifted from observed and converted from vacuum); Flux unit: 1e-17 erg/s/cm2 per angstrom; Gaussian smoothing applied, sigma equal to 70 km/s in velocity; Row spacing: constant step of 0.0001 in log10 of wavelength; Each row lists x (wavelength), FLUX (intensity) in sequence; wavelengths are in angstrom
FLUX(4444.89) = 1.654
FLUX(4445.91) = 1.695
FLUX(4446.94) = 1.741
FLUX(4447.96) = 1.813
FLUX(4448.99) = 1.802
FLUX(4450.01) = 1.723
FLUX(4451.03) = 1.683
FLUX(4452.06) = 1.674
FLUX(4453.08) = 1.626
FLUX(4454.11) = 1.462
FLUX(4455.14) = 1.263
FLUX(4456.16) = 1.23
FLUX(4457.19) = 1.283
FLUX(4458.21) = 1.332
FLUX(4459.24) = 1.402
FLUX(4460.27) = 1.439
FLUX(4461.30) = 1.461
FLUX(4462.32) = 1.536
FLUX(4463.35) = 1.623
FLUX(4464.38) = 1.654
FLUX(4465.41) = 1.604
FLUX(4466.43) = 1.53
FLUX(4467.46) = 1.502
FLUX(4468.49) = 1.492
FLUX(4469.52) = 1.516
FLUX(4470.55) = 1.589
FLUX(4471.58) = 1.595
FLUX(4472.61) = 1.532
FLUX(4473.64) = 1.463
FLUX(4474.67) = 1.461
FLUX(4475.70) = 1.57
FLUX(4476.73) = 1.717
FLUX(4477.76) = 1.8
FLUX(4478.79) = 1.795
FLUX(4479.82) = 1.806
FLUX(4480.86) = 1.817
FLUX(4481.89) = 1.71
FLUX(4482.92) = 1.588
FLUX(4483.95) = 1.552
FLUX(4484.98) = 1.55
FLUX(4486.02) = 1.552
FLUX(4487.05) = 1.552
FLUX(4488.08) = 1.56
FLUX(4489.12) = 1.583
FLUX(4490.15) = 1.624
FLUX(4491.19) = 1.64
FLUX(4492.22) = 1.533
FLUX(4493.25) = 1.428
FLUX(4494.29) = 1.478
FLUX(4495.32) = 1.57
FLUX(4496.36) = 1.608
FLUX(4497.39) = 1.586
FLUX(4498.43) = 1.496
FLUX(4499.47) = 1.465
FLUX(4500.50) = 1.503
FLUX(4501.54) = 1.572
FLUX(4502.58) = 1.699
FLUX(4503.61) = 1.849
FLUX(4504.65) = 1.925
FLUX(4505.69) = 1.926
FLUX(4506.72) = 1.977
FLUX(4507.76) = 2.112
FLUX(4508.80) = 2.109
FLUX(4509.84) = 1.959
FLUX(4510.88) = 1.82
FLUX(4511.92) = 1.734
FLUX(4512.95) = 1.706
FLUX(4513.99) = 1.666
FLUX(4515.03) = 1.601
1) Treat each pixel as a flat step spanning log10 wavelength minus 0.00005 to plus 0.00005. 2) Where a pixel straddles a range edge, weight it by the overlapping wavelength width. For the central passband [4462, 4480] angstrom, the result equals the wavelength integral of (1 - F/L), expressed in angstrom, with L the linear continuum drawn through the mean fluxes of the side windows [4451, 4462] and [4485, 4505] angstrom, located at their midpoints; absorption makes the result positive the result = -1.27 angstrom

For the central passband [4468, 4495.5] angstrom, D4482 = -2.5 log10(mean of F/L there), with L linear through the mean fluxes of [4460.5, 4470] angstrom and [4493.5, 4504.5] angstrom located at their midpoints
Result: -0.02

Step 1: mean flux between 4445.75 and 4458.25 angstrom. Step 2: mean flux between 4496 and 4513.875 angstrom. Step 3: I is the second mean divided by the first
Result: 1.13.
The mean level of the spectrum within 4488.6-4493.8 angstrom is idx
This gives 1.56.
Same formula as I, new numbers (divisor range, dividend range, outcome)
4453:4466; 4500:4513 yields 1.27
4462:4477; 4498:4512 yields 1.16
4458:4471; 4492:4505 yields 1.05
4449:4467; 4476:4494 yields 1.08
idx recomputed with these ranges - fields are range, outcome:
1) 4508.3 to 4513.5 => 1.86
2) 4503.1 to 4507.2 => 1.92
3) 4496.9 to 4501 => 1.51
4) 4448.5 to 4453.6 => 1.7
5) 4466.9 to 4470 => 1.5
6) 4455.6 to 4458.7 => 1.28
